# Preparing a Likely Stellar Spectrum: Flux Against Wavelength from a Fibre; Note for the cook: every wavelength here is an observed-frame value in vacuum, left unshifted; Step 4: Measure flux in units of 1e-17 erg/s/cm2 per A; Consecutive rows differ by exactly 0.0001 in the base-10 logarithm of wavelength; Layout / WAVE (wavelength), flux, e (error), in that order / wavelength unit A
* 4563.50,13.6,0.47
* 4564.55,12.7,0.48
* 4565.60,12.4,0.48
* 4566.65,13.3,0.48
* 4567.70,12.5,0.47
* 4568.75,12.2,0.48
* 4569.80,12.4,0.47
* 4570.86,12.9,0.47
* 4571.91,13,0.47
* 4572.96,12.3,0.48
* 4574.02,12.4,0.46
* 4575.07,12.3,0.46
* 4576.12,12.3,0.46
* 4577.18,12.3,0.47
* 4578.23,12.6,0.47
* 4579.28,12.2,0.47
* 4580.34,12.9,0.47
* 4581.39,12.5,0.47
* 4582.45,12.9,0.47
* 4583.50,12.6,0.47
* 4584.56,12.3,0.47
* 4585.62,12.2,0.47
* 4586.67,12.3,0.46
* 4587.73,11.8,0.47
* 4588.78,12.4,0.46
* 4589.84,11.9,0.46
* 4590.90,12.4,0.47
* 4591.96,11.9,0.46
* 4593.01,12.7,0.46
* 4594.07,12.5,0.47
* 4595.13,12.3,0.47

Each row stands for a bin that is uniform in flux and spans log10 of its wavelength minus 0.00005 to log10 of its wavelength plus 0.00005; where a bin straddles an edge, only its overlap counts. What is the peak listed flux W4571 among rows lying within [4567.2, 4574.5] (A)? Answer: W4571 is 13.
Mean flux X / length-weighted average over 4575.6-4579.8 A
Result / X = 12.4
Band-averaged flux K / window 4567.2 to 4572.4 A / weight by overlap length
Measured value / 12.6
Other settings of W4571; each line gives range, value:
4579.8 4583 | 12.9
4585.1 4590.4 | 12.4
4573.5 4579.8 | 12.6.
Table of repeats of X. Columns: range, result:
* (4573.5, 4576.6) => 12.4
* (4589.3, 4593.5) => 12.2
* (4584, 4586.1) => 12.2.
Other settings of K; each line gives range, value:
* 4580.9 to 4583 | 12.7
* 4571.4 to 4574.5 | 12.6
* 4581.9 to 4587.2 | 12.4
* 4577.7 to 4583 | 12.6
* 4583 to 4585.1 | 12.4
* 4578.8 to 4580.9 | 12.6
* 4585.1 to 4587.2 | 12.3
